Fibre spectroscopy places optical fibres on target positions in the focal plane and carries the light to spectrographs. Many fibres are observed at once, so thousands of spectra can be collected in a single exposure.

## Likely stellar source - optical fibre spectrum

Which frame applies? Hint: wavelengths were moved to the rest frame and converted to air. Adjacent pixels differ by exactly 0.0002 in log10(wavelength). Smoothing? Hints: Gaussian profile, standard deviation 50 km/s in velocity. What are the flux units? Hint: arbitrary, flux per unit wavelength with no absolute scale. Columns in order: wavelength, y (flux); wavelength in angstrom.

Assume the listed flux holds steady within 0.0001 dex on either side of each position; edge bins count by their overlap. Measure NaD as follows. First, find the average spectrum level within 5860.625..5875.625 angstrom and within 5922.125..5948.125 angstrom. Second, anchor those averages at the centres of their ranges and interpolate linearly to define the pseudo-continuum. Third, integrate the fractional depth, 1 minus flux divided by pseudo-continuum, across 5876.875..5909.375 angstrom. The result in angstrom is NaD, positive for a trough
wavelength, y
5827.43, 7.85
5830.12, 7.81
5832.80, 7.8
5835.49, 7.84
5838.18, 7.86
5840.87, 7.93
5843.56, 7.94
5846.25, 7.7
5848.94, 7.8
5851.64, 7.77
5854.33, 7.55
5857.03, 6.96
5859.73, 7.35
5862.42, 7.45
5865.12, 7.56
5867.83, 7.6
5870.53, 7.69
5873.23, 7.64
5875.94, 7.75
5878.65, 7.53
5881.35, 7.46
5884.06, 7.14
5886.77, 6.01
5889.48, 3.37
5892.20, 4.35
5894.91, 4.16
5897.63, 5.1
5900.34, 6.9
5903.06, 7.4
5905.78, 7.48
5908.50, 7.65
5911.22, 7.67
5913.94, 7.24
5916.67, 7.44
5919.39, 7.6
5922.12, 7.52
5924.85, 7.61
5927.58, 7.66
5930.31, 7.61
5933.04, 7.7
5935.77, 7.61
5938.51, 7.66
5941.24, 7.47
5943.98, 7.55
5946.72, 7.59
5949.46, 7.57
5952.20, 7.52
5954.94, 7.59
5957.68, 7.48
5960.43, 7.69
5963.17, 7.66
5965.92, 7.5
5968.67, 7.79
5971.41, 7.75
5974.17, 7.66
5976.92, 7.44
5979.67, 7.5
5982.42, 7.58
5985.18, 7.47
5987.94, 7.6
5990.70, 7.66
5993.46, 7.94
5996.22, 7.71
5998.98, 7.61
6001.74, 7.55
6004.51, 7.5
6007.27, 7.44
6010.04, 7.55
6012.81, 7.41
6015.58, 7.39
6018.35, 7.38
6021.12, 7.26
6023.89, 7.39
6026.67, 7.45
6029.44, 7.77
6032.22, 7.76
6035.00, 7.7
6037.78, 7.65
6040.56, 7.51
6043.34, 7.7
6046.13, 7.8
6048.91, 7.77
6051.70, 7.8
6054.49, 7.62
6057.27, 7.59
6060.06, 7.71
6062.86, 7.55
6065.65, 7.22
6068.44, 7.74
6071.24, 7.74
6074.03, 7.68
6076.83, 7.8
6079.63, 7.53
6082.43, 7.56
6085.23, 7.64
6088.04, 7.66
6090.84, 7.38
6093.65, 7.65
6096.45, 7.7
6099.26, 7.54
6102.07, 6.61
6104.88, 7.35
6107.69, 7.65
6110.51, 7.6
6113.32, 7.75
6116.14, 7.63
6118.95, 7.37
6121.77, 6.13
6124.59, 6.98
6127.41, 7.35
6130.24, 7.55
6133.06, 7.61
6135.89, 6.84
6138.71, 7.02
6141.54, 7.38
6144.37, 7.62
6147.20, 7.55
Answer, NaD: 5.93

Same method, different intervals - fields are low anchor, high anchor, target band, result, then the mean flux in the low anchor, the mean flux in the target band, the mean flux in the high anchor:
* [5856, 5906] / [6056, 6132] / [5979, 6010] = -2.22 angstrom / 6.66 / 7.6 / 7.47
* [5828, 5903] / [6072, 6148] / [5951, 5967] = -0.86 angstrom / 7.05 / 7.58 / 7.41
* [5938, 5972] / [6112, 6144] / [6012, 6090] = -2.07 angstrom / 7.6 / 7.6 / 7.25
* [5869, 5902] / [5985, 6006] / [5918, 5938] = -2.40 angstrom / 6.28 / 7.62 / 7.64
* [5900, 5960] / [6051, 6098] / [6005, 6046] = 0.31 angstrom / 7.54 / 7.53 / 7.62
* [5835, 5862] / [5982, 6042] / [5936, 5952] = 0.07 angstrom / 7.66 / 7.56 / 7.56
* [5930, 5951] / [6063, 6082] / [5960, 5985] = -0.04 angstrom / 7.59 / 7.61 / 7.61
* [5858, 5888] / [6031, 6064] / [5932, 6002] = -0.63 angstrom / 7.38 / 7.61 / 7.68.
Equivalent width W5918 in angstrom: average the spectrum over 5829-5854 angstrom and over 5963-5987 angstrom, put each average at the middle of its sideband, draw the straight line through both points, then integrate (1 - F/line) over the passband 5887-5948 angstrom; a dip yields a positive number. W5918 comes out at 6.15 angstrom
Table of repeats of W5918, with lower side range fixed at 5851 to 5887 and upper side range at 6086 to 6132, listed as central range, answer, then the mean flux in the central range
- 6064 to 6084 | -0.6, 7.61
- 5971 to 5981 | -0.2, 7.57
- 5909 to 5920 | -0.1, 7.5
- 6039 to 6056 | -0.7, 7.7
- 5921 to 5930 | -0.2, 7.6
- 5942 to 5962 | -0.4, 7.57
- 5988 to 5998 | -0.5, 7.74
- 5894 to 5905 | 2.0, 6.04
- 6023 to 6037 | -0.4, 7.62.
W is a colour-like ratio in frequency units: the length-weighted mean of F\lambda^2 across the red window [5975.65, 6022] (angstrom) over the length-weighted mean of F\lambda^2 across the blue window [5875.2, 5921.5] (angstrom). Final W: 1.2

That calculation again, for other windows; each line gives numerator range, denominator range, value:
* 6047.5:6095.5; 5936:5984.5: 1.04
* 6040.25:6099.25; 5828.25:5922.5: 1.14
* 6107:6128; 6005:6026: 1.02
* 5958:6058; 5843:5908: 1.15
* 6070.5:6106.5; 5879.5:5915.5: 1.27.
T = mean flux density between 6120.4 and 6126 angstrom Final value 6.56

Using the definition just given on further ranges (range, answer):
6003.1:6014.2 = 7.47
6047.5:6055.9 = 7.74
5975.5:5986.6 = 7.5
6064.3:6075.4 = 7.6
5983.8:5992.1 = 7.57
